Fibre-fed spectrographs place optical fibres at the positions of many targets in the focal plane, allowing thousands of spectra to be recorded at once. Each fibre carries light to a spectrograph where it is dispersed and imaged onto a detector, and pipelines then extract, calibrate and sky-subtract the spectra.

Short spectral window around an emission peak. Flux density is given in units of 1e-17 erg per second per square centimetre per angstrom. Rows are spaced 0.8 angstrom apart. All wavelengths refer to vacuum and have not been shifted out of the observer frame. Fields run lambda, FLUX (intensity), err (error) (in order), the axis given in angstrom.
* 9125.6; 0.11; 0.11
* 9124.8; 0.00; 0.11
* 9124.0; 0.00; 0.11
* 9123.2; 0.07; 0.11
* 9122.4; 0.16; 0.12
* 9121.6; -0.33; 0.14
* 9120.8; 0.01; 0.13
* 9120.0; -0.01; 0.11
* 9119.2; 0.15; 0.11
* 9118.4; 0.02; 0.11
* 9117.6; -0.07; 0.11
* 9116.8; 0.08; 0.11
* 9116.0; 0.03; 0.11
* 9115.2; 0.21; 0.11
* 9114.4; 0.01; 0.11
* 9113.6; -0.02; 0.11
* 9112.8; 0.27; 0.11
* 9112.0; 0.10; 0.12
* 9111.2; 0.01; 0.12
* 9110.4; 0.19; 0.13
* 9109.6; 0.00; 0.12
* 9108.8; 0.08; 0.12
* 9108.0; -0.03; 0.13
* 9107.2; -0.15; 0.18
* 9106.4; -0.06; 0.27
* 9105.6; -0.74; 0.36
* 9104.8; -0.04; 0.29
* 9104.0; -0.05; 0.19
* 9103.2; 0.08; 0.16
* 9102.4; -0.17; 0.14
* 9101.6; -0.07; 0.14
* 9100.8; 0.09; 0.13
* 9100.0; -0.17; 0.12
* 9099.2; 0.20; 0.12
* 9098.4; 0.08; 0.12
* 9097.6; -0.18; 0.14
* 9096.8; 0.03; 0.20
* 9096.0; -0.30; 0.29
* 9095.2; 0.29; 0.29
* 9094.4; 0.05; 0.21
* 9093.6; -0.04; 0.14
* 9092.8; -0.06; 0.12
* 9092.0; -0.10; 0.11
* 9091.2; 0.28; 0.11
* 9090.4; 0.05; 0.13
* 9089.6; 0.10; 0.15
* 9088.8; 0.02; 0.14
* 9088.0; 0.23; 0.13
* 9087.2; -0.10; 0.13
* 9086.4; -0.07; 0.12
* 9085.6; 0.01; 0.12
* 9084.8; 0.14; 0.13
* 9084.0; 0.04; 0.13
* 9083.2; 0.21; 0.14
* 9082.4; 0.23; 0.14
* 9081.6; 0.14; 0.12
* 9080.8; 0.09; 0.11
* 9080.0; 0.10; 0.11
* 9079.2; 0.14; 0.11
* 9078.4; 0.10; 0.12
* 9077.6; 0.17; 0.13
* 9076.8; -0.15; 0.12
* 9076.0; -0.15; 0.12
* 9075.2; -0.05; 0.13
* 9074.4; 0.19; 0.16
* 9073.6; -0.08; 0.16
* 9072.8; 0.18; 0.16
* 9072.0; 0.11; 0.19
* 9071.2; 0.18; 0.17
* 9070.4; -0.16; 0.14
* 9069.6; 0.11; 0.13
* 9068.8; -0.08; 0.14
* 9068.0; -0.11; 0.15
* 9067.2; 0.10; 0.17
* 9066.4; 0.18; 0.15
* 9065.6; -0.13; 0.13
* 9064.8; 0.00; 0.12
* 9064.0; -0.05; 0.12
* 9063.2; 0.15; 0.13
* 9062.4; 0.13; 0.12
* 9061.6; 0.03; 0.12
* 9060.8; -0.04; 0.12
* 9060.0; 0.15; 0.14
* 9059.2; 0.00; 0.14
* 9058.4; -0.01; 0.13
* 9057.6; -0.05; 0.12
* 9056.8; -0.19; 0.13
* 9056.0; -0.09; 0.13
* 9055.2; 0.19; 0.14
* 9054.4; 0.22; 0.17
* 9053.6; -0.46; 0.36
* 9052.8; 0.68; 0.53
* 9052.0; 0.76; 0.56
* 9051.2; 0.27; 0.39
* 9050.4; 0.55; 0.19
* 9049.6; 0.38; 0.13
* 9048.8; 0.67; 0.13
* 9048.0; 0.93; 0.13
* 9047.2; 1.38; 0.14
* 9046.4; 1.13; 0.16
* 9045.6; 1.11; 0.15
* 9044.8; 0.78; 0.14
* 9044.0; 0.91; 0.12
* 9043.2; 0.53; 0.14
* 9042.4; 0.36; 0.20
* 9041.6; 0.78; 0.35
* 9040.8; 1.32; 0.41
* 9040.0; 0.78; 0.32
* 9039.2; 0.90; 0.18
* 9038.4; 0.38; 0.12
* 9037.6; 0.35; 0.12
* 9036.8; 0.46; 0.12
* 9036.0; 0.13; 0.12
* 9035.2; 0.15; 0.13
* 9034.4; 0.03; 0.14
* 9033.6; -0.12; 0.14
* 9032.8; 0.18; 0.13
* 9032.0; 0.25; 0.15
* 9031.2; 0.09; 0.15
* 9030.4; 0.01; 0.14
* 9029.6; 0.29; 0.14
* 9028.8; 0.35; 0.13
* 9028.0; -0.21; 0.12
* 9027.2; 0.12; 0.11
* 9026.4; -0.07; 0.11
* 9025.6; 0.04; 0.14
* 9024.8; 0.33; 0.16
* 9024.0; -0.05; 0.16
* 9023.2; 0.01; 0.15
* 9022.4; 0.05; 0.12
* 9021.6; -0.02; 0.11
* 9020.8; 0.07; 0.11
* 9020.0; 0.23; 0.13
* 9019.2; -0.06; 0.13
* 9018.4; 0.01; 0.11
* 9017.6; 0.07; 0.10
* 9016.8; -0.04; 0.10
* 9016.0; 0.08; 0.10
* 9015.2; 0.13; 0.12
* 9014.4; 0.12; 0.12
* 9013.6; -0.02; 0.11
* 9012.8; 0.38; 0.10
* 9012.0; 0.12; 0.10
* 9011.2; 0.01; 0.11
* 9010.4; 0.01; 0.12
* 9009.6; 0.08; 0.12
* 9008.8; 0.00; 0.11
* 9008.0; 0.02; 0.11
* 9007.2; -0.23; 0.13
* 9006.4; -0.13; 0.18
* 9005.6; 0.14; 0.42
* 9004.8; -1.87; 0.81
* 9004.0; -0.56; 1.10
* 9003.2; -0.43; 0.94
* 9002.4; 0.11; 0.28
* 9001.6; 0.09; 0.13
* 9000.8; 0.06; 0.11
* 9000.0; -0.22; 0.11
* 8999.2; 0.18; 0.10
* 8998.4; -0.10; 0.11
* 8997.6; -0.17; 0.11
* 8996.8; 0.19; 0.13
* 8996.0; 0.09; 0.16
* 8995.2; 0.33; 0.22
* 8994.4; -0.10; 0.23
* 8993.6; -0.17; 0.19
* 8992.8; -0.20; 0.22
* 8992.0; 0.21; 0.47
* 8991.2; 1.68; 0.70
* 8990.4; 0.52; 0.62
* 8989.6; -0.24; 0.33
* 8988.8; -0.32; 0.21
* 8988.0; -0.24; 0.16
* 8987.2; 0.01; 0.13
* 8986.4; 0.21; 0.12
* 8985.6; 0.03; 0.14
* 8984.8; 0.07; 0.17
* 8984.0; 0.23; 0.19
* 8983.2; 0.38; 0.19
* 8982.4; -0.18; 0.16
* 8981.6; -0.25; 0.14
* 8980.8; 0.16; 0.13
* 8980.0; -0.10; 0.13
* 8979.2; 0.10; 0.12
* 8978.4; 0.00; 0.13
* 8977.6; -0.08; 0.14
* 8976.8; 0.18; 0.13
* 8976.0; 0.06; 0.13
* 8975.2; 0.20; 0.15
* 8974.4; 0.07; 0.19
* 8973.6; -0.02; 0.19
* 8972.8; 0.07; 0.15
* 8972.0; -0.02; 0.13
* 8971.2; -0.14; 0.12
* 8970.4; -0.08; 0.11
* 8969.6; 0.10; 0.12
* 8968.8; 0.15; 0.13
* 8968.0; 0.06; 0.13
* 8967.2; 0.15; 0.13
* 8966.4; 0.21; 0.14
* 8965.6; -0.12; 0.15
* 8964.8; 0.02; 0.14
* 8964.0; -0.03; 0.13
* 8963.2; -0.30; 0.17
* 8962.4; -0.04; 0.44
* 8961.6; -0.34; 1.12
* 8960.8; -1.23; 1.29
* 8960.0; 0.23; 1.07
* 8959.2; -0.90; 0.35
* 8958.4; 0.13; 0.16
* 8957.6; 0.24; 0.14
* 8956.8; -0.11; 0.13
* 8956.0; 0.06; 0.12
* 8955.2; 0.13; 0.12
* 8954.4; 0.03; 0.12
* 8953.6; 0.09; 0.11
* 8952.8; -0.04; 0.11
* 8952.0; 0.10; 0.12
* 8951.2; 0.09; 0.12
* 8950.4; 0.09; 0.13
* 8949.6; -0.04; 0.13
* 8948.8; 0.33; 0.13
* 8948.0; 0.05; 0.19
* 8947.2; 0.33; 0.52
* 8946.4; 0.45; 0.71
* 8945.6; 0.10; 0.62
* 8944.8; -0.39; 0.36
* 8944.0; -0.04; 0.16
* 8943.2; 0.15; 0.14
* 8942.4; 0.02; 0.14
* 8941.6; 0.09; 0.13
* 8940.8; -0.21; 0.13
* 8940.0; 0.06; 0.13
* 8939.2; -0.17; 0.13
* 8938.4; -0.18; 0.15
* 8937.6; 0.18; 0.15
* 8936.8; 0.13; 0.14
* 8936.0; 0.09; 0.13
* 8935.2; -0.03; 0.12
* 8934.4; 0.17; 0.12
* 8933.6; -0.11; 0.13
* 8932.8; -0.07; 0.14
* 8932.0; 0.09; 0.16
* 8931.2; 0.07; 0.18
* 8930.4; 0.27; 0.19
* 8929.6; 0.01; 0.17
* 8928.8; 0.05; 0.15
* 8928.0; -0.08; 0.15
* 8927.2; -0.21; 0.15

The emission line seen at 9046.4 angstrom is [O II]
